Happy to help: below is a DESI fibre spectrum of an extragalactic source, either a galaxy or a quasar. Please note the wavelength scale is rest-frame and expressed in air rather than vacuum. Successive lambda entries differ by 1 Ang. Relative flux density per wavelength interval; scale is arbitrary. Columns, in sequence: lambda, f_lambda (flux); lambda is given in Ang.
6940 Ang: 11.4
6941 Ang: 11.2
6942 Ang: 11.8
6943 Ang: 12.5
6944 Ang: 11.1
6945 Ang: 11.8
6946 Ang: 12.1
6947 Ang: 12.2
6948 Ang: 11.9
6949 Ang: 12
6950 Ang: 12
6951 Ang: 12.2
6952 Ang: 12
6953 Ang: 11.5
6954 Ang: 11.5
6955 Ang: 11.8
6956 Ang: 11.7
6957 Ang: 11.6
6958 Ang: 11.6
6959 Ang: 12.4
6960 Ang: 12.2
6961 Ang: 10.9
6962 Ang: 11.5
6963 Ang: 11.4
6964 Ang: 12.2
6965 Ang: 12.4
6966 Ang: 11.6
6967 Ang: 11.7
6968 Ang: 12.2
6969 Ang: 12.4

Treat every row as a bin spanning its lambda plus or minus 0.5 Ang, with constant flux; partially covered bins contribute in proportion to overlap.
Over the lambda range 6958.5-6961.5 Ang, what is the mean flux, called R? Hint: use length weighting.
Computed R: 11.8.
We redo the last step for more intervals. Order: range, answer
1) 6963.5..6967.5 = 12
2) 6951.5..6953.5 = 11.8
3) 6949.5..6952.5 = 12.1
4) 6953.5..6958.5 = 11.6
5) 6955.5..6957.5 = 11.6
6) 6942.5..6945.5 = 11.8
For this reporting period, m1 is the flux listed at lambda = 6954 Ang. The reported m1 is 11.5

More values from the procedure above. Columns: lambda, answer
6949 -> 12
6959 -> 12.4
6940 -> 11.4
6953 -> 11.5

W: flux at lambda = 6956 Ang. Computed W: 11.7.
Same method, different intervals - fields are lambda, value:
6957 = 11.6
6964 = 12.2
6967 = 11.7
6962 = 11.5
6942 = 11.8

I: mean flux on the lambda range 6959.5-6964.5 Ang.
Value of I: 11.6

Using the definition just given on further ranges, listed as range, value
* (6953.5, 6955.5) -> 11.7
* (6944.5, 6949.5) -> 12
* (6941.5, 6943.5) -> 12.2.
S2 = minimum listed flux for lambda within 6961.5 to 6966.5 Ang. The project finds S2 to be 11.4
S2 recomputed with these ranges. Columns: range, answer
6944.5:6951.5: 11.8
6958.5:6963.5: 10.9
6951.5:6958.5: 11.5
